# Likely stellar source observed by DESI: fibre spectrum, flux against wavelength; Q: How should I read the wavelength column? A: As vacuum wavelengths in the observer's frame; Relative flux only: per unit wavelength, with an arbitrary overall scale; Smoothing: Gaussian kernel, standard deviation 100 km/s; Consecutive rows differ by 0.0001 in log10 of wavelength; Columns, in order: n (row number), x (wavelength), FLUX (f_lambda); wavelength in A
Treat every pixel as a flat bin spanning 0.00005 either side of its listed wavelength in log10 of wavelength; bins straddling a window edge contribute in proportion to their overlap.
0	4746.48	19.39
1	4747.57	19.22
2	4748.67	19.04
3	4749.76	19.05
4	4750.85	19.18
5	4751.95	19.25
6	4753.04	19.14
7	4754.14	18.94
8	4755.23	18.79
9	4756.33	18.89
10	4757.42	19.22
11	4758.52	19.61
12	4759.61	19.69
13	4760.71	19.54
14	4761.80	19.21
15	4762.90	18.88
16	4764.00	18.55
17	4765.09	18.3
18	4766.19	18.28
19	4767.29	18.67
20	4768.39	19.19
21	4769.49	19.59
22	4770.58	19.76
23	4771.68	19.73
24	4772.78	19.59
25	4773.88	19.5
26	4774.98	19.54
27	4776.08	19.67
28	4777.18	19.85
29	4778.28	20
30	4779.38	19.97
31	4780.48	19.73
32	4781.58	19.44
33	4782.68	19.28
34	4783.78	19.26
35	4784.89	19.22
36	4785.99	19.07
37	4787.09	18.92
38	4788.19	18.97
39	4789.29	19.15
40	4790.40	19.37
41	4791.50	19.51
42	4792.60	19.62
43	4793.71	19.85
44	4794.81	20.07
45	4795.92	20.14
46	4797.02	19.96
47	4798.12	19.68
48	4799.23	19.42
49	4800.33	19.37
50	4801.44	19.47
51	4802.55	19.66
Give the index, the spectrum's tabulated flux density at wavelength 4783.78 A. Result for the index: 19.26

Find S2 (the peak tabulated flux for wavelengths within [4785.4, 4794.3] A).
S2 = 19.85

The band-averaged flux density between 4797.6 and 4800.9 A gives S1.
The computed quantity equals 19.5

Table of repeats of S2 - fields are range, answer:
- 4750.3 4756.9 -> 19.25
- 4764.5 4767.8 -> 18.67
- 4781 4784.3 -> 19.44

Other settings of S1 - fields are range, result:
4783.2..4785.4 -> 19.2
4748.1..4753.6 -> 19.1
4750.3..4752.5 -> 19.2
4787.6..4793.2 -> 19.3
